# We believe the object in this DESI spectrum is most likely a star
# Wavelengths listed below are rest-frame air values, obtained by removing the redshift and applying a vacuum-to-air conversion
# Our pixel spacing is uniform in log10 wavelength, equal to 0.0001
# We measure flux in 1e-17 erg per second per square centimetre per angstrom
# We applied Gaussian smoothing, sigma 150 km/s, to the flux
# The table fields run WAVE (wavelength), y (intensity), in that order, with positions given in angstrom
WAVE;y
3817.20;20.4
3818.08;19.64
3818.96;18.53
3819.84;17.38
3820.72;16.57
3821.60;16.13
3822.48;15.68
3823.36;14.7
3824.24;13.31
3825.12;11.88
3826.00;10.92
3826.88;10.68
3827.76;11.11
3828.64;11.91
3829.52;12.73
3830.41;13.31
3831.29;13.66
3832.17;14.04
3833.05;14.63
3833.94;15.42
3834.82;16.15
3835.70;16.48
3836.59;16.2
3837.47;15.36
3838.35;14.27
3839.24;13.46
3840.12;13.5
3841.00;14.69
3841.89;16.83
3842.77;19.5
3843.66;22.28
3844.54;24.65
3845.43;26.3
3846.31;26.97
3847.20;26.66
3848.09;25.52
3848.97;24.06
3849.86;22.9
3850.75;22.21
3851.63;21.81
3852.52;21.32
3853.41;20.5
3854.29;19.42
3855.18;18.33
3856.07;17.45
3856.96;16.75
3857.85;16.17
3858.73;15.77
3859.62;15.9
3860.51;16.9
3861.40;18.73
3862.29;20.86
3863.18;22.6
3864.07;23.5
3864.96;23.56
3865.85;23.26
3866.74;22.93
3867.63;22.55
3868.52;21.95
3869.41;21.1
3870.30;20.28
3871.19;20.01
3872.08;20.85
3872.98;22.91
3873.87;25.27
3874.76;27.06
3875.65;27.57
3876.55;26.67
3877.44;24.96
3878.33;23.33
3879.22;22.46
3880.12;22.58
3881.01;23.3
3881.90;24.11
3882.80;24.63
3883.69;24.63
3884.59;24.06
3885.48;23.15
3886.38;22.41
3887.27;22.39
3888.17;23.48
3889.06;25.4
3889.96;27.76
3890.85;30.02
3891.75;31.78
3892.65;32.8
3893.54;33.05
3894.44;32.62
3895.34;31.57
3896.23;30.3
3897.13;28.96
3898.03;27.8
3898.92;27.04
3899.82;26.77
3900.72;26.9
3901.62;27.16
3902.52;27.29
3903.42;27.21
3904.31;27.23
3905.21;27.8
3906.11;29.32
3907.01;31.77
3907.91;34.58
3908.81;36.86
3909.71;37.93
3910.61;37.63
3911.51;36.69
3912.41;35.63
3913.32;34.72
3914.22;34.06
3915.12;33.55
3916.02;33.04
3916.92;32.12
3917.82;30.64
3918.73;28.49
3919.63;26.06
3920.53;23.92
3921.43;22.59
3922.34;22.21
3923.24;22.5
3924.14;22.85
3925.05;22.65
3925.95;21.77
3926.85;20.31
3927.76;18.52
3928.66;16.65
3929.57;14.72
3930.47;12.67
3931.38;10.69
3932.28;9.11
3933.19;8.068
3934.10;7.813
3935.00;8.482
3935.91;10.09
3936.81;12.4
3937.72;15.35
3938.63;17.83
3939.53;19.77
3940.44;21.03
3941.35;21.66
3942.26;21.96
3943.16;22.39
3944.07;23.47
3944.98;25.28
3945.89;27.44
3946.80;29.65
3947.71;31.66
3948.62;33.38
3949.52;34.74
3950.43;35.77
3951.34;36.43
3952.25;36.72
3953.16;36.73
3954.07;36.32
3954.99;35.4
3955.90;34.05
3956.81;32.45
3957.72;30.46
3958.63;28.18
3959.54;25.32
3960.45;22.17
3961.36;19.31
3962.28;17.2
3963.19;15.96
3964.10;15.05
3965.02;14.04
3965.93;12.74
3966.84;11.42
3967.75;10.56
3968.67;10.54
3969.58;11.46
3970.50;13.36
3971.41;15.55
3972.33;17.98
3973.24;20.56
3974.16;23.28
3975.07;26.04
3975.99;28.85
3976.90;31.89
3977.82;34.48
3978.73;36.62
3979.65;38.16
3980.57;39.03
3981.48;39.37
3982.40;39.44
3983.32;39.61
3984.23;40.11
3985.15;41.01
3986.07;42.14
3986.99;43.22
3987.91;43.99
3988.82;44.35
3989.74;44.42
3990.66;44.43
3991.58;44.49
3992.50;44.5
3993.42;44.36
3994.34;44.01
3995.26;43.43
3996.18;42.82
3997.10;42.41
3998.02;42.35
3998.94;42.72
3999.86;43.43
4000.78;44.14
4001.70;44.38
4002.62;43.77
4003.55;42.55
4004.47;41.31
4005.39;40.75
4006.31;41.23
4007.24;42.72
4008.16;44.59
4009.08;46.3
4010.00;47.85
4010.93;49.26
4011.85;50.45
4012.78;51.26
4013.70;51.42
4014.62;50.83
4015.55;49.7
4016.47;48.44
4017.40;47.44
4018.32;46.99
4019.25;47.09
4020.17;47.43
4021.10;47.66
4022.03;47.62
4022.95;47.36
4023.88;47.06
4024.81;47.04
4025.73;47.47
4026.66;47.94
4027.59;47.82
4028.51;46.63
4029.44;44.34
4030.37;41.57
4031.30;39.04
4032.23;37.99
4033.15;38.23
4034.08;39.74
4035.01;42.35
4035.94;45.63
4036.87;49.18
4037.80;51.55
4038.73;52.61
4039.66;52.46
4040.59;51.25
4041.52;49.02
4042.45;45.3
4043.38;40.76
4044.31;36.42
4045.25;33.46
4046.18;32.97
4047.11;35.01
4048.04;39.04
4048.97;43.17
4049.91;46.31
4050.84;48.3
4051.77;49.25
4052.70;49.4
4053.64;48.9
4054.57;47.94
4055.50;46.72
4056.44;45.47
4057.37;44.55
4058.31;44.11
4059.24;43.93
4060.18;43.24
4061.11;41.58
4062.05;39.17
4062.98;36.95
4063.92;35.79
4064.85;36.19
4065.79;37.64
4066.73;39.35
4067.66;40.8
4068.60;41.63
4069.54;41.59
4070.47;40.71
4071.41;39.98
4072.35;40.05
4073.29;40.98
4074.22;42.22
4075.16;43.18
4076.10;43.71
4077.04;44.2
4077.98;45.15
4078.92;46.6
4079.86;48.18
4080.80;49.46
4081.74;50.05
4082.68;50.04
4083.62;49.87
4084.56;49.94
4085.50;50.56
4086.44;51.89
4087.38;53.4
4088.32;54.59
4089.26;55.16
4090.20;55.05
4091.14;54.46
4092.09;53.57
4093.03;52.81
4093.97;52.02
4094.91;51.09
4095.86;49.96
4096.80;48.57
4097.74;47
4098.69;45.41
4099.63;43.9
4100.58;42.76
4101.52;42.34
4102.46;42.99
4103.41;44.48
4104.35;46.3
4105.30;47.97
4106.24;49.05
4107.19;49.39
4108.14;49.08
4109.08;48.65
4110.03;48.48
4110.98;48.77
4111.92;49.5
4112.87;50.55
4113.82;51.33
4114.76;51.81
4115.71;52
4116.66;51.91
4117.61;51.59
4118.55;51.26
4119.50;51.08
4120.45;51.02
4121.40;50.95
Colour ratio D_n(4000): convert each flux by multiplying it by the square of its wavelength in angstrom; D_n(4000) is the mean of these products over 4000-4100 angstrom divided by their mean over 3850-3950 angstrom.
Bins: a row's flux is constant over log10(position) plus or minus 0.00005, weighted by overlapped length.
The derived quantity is 2.0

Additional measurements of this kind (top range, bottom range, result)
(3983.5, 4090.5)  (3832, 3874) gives 2.48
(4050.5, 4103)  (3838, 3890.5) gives 2.35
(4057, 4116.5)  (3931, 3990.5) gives 1.90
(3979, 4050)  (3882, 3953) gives 1.80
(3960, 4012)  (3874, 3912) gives 1.28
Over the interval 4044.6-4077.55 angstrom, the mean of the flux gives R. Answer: 41.9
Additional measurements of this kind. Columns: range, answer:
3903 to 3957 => 25.8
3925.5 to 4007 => 28.9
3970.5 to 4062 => 42.7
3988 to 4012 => 44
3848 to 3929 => 25.4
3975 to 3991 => 39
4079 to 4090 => 51.2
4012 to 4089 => 45.1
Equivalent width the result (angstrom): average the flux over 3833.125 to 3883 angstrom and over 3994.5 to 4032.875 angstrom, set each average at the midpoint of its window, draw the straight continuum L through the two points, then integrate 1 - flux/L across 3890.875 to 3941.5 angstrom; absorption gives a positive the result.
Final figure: 7.3 angstrom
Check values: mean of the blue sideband 20.8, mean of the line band 25.1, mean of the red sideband 45.5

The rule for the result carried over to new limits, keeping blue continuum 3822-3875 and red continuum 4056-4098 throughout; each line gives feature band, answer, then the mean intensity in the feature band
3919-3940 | 8.36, 16.9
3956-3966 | 3.13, 22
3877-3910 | -4.92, 27.7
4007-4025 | -4.36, 48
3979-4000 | -4.01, 42.3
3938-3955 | 1.09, 28.5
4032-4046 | -0.98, 44.3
